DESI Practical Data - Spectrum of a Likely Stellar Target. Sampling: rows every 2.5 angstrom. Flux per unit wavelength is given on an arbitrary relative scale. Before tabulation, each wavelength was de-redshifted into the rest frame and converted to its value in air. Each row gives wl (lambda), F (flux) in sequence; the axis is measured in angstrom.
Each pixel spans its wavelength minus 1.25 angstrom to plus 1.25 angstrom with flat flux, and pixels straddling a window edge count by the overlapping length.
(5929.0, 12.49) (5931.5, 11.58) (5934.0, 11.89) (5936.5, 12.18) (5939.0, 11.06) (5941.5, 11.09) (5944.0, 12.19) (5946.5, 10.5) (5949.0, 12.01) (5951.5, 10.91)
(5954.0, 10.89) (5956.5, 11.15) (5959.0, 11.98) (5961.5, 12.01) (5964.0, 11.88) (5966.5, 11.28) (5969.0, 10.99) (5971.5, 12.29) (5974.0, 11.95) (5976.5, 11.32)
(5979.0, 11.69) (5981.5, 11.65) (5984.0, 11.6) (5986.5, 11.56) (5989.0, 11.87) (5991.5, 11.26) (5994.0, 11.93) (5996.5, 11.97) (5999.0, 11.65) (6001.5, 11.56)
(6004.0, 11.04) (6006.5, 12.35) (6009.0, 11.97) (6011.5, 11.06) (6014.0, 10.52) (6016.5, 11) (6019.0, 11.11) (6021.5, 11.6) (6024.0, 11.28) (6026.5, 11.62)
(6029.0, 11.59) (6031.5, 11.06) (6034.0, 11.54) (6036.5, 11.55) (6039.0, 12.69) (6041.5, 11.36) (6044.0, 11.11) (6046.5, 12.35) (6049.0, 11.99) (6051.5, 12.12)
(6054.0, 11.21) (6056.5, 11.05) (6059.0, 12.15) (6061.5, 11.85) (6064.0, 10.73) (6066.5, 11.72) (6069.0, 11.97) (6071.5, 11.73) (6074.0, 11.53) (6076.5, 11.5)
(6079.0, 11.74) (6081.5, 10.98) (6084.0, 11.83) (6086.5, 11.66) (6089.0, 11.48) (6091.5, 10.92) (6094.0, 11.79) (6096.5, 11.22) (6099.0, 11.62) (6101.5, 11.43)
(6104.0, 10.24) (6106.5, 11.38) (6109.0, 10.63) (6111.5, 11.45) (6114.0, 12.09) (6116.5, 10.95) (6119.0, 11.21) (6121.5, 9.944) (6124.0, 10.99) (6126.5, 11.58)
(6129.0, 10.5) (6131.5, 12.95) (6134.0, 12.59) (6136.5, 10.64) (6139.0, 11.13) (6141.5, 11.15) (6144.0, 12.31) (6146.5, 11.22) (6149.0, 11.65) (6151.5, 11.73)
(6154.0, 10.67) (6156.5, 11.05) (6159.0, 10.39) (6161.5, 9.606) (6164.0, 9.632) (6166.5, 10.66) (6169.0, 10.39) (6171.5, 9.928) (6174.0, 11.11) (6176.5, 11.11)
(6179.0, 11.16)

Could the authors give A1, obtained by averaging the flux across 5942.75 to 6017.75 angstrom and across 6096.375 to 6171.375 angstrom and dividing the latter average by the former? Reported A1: 0.96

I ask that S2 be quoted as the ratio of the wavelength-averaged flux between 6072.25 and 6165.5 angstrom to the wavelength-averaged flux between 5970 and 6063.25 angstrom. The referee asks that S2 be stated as 0.97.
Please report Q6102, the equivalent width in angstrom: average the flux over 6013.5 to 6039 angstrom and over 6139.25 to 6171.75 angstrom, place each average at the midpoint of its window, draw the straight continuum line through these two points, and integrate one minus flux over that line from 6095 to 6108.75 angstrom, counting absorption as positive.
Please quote -0.1 angstrom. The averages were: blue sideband 11.4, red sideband 10.8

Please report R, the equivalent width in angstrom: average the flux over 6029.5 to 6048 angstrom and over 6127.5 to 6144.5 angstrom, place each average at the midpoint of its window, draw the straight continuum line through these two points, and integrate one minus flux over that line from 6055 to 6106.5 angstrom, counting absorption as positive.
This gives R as 0.8 angstrom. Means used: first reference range 11.7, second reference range 11.6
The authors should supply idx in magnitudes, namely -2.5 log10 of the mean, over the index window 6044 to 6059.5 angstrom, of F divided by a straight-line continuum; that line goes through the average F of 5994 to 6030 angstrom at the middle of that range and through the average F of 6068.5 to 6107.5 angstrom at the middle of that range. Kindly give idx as -0.027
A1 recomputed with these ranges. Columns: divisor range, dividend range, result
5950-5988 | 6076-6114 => 0.98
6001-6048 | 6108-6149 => 0.99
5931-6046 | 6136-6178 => 0.94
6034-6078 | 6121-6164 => 0.96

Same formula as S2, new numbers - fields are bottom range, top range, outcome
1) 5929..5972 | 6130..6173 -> 0.96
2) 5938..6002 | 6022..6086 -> 1.01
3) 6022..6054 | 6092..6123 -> 0.96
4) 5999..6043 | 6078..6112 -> 0.99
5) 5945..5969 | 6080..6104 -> 1.00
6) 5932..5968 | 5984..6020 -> 1.00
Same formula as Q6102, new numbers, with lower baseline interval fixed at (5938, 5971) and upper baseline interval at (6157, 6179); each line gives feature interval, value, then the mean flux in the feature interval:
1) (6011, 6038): -0.50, 11.3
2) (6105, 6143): -2.34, 11.3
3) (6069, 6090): -1.46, 11.6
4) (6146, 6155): -0.72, 11.3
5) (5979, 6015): -1.20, 11.6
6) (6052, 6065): -0.63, 11.5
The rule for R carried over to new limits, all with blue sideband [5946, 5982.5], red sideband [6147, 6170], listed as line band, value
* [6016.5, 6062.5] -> -1.7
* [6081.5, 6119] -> -1.4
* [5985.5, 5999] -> -0.4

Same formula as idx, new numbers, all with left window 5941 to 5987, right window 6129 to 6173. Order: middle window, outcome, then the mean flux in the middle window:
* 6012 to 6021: 0.042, 11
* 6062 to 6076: -0.029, 11.6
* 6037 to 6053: -0.056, 11.9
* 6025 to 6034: -0.008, 11.4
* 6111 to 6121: -0.019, 11.3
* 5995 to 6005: -0.014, 11.6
